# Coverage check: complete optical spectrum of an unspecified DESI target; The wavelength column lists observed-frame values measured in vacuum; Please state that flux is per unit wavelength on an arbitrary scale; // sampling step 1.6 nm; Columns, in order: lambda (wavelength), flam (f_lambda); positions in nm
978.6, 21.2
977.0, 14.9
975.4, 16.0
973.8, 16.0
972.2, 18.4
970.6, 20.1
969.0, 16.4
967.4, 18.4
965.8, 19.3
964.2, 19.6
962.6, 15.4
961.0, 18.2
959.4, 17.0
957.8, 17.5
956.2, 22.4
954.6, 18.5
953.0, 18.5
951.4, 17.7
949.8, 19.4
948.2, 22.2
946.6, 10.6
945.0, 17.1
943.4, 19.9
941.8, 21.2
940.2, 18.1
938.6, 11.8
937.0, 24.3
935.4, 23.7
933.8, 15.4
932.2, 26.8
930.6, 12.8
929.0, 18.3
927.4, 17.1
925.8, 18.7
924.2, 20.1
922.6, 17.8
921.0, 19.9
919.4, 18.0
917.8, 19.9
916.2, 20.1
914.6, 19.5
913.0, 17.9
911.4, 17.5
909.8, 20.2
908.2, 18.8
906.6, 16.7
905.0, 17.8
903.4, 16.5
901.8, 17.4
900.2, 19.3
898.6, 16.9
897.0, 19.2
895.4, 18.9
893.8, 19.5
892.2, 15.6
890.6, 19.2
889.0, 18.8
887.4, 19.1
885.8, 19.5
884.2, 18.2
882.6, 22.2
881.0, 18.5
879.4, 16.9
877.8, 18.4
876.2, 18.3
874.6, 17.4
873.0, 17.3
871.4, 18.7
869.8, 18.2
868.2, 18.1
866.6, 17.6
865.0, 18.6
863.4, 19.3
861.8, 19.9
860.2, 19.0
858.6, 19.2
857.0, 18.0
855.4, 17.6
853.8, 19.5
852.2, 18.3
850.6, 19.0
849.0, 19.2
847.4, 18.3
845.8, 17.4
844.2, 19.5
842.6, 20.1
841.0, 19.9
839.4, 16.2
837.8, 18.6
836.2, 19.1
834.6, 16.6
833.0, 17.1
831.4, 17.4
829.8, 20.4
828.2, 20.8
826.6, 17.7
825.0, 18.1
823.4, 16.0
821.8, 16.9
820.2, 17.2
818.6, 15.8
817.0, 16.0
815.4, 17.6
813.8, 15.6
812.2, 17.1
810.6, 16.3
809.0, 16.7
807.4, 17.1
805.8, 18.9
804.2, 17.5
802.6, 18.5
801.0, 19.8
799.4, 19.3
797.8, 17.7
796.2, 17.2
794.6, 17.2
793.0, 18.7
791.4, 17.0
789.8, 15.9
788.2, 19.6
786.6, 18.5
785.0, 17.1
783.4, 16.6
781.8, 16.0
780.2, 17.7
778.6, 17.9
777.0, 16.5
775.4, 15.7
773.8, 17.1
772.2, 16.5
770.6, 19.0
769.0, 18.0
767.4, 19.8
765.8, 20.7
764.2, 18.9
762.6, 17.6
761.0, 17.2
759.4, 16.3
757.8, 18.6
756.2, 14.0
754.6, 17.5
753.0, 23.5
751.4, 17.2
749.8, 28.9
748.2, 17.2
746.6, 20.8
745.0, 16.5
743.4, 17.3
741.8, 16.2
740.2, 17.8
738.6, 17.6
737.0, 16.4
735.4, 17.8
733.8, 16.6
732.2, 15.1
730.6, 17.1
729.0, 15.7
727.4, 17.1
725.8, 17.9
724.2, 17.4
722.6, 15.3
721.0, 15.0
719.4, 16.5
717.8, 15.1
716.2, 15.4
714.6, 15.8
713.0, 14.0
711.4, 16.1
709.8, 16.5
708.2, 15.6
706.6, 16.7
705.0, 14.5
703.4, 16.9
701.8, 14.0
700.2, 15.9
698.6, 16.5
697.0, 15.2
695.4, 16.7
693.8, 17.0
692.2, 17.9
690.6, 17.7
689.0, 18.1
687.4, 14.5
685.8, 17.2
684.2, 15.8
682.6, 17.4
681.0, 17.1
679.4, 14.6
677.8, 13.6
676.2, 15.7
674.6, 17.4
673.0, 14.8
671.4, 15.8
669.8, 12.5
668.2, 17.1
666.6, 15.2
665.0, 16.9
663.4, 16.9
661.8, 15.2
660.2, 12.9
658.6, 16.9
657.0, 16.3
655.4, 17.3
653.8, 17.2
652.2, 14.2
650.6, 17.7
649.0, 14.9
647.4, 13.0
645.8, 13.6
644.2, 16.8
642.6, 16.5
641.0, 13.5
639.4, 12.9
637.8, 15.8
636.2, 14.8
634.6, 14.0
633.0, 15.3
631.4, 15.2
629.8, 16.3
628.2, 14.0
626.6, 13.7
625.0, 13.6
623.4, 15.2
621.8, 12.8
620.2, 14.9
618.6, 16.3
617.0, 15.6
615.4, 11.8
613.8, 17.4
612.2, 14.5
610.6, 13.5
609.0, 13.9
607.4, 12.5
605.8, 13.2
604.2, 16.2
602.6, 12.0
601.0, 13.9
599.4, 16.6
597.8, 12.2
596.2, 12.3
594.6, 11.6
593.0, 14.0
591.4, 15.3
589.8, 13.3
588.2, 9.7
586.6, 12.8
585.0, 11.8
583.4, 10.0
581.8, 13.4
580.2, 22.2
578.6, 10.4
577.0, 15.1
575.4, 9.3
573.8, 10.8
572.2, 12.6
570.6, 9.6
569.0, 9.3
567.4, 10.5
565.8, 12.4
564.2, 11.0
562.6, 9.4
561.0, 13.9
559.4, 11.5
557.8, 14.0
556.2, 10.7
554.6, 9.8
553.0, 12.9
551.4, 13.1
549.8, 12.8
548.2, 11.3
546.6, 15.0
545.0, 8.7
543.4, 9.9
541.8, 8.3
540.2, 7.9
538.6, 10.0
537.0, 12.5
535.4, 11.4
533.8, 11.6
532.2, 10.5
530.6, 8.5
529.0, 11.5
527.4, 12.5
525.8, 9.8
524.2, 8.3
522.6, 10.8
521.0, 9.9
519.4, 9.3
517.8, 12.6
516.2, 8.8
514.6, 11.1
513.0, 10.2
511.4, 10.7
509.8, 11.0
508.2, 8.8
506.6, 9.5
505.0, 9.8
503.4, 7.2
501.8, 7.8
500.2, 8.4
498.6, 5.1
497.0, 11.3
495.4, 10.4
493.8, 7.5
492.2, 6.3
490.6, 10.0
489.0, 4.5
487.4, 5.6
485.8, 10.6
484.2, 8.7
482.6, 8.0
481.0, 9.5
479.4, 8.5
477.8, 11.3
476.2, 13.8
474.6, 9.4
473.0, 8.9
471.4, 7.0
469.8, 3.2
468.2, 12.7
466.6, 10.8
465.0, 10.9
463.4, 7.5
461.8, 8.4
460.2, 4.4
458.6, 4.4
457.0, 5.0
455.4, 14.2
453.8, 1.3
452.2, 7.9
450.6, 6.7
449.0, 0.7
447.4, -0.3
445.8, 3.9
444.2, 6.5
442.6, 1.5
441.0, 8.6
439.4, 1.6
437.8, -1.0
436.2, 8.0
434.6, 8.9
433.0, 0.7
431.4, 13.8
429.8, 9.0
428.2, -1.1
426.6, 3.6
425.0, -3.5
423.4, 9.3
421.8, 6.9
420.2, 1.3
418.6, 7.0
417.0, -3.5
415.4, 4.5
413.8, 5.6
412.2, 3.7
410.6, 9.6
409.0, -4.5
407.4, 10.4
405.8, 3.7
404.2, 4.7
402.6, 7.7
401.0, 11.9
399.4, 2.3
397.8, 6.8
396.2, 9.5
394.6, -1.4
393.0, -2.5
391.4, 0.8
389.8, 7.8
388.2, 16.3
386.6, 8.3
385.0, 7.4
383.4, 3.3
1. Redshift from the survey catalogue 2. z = 0.14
